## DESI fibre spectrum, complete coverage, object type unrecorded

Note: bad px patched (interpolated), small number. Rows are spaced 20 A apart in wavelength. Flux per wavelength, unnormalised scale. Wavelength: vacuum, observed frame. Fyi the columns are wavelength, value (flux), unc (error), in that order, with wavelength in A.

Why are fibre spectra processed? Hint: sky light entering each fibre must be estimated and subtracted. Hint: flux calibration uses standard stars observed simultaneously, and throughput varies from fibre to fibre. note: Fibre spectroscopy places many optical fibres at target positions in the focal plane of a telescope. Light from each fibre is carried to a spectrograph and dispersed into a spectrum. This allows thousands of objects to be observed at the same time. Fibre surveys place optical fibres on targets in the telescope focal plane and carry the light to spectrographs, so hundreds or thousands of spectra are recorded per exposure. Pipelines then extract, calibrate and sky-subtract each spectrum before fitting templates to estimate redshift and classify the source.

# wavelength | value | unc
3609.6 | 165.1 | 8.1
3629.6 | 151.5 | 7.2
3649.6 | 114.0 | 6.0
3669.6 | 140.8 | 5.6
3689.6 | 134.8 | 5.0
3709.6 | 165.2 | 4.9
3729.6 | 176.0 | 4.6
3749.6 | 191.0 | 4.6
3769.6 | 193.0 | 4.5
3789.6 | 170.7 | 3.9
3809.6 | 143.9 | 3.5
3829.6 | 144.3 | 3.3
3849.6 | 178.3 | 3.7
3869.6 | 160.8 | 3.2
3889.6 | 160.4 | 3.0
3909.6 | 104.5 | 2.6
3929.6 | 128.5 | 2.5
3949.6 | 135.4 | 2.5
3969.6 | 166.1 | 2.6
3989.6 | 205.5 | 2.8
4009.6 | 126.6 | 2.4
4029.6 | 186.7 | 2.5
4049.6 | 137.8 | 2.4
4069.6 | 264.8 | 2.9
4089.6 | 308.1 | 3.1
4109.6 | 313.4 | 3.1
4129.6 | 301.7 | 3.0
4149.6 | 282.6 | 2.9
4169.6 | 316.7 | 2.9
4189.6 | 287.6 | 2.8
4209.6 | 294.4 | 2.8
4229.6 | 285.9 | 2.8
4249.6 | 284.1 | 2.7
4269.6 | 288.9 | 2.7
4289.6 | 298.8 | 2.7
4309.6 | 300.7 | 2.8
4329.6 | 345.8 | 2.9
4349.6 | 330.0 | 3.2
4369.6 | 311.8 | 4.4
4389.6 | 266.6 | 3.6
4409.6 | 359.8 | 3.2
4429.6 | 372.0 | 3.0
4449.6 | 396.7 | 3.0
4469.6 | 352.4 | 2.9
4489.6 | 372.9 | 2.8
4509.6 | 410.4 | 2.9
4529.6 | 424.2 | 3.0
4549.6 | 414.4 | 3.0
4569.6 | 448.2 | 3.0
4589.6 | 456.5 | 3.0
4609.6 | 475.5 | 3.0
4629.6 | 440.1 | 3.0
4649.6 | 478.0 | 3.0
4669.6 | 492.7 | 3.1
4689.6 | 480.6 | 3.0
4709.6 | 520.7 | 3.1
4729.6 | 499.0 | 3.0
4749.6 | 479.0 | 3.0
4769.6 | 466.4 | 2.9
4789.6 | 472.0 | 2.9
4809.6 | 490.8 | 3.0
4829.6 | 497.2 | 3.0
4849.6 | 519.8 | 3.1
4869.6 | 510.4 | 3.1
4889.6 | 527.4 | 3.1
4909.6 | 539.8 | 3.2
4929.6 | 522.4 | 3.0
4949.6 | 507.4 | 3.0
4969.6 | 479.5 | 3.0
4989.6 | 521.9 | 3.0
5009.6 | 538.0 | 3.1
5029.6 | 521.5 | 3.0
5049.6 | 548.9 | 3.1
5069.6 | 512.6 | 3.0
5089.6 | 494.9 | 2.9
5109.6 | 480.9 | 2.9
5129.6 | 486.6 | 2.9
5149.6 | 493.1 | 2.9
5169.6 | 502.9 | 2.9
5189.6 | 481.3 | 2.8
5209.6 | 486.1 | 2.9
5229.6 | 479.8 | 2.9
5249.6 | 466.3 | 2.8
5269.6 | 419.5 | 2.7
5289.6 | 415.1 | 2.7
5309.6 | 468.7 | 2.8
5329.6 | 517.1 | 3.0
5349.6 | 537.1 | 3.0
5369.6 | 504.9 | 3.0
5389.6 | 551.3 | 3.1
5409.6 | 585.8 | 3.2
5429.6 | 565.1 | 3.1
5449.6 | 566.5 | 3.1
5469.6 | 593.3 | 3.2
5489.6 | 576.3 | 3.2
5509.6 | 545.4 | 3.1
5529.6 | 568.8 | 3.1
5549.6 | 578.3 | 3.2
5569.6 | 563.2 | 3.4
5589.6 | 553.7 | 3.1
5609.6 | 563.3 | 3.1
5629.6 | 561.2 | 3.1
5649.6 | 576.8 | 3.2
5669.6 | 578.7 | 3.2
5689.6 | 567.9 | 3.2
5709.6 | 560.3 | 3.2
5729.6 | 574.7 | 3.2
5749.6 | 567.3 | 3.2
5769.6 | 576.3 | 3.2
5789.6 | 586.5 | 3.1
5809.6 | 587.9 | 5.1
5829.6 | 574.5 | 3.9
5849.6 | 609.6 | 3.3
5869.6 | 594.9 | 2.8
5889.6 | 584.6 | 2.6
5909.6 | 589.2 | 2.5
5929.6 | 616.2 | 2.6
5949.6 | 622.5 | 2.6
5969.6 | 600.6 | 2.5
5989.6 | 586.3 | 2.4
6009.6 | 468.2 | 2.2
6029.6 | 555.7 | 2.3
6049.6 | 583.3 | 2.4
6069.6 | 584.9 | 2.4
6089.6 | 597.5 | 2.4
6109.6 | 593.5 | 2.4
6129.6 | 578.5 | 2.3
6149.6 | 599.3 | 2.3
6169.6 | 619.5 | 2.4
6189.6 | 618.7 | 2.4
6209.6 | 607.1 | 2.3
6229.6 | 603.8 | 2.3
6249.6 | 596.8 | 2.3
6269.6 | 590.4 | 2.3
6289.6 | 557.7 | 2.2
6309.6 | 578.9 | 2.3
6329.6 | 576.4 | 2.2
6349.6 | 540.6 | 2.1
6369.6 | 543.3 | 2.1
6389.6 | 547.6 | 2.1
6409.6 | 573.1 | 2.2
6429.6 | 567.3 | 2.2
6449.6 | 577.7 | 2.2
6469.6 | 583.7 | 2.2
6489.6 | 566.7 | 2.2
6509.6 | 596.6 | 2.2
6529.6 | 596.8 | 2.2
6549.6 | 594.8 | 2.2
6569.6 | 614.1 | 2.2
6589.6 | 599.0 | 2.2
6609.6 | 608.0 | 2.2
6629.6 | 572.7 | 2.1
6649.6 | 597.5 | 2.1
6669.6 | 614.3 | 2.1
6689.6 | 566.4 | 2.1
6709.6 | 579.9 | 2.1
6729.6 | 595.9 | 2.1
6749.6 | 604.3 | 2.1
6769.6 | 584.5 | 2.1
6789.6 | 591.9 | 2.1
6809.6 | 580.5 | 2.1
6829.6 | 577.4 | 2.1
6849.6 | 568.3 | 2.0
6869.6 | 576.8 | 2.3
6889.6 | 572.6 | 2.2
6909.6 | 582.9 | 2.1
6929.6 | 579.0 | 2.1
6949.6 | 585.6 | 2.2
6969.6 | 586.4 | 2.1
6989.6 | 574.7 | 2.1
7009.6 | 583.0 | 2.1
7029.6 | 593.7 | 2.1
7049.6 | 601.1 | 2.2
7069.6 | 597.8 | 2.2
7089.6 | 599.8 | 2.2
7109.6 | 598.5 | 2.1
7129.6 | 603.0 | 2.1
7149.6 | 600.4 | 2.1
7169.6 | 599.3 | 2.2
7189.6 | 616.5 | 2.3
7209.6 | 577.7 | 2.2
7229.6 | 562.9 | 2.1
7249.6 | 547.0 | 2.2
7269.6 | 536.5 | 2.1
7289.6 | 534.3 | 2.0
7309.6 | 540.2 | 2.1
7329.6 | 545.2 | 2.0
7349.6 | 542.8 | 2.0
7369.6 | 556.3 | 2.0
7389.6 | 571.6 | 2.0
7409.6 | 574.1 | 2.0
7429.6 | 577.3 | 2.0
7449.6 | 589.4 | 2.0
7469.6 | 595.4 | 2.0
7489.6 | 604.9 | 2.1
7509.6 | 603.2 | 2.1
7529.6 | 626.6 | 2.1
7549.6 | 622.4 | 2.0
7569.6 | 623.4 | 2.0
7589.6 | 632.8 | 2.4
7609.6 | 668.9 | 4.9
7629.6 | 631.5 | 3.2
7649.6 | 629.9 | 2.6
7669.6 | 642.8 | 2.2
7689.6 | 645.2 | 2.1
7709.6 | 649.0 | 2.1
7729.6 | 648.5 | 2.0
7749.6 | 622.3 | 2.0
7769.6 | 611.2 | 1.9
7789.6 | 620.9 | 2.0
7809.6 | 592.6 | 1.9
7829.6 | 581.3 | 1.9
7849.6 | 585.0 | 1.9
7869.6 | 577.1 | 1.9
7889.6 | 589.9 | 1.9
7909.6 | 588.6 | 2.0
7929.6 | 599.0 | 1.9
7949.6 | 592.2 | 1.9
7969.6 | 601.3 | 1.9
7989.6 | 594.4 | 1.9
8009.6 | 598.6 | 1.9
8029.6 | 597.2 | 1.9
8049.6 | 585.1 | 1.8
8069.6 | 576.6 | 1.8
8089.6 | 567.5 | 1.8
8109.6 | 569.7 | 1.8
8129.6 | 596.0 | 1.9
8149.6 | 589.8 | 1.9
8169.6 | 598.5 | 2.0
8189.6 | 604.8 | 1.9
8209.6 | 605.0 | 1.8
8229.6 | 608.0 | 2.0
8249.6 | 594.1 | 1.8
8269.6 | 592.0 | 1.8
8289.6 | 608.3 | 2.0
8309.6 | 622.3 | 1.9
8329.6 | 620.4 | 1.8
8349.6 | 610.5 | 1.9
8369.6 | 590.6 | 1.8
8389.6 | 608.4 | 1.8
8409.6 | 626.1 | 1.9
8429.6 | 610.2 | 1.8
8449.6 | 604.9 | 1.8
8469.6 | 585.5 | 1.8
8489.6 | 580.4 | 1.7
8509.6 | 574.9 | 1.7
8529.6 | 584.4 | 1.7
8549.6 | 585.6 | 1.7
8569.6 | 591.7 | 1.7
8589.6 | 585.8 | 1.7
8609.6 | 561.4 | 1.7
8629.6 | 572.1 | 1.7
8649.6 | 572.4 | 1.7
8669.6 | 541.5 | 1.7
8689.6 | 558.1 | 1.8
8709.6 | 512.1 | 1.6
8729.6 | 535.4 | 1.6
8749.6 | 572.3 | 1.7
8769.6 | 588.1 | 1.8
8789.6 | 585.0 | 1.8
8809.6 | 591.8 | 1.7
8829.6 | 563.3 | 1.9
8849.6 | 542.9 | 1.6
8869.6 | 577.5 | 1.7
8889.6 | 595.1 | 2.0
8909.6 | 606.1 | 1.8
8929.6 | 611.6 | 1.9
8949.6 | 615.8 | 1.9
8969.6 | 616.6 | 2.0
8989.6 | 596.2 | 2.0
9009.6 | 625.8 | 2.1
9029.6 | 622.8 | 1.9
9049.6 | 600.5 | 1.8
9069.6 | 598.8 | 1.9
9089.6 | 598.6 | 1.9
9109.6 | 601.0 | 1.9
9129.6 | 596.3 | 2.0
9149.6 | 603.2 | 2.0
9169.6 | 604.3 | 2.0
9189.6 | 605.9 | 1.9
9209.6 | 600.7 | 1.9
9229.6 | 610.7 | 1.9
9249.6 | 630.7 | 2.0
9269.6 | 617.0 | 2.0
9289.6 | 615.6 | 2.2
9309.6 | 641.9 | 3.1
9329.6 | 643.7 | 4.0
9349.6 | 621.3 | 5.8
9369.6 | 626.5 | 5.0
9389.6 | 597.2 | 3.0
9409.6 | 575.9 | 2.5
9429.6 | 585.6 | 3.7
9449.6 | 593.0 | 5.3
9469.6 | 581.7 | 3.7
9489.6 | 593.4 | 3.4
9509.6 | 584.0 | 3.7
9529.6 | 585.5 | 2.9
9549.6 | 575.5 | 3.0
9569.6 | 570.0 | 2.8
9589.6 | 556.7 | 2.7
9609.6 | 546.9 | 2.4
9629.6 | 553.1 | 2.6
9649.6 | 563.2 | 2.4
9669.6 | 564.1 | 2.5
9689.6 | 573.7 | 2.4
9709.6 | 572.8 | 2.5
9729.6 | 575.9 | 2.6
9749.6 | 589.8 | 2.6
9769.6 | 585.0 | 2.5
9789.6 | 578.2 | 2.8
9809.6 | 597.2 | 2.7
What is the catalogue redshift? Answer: 0.02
